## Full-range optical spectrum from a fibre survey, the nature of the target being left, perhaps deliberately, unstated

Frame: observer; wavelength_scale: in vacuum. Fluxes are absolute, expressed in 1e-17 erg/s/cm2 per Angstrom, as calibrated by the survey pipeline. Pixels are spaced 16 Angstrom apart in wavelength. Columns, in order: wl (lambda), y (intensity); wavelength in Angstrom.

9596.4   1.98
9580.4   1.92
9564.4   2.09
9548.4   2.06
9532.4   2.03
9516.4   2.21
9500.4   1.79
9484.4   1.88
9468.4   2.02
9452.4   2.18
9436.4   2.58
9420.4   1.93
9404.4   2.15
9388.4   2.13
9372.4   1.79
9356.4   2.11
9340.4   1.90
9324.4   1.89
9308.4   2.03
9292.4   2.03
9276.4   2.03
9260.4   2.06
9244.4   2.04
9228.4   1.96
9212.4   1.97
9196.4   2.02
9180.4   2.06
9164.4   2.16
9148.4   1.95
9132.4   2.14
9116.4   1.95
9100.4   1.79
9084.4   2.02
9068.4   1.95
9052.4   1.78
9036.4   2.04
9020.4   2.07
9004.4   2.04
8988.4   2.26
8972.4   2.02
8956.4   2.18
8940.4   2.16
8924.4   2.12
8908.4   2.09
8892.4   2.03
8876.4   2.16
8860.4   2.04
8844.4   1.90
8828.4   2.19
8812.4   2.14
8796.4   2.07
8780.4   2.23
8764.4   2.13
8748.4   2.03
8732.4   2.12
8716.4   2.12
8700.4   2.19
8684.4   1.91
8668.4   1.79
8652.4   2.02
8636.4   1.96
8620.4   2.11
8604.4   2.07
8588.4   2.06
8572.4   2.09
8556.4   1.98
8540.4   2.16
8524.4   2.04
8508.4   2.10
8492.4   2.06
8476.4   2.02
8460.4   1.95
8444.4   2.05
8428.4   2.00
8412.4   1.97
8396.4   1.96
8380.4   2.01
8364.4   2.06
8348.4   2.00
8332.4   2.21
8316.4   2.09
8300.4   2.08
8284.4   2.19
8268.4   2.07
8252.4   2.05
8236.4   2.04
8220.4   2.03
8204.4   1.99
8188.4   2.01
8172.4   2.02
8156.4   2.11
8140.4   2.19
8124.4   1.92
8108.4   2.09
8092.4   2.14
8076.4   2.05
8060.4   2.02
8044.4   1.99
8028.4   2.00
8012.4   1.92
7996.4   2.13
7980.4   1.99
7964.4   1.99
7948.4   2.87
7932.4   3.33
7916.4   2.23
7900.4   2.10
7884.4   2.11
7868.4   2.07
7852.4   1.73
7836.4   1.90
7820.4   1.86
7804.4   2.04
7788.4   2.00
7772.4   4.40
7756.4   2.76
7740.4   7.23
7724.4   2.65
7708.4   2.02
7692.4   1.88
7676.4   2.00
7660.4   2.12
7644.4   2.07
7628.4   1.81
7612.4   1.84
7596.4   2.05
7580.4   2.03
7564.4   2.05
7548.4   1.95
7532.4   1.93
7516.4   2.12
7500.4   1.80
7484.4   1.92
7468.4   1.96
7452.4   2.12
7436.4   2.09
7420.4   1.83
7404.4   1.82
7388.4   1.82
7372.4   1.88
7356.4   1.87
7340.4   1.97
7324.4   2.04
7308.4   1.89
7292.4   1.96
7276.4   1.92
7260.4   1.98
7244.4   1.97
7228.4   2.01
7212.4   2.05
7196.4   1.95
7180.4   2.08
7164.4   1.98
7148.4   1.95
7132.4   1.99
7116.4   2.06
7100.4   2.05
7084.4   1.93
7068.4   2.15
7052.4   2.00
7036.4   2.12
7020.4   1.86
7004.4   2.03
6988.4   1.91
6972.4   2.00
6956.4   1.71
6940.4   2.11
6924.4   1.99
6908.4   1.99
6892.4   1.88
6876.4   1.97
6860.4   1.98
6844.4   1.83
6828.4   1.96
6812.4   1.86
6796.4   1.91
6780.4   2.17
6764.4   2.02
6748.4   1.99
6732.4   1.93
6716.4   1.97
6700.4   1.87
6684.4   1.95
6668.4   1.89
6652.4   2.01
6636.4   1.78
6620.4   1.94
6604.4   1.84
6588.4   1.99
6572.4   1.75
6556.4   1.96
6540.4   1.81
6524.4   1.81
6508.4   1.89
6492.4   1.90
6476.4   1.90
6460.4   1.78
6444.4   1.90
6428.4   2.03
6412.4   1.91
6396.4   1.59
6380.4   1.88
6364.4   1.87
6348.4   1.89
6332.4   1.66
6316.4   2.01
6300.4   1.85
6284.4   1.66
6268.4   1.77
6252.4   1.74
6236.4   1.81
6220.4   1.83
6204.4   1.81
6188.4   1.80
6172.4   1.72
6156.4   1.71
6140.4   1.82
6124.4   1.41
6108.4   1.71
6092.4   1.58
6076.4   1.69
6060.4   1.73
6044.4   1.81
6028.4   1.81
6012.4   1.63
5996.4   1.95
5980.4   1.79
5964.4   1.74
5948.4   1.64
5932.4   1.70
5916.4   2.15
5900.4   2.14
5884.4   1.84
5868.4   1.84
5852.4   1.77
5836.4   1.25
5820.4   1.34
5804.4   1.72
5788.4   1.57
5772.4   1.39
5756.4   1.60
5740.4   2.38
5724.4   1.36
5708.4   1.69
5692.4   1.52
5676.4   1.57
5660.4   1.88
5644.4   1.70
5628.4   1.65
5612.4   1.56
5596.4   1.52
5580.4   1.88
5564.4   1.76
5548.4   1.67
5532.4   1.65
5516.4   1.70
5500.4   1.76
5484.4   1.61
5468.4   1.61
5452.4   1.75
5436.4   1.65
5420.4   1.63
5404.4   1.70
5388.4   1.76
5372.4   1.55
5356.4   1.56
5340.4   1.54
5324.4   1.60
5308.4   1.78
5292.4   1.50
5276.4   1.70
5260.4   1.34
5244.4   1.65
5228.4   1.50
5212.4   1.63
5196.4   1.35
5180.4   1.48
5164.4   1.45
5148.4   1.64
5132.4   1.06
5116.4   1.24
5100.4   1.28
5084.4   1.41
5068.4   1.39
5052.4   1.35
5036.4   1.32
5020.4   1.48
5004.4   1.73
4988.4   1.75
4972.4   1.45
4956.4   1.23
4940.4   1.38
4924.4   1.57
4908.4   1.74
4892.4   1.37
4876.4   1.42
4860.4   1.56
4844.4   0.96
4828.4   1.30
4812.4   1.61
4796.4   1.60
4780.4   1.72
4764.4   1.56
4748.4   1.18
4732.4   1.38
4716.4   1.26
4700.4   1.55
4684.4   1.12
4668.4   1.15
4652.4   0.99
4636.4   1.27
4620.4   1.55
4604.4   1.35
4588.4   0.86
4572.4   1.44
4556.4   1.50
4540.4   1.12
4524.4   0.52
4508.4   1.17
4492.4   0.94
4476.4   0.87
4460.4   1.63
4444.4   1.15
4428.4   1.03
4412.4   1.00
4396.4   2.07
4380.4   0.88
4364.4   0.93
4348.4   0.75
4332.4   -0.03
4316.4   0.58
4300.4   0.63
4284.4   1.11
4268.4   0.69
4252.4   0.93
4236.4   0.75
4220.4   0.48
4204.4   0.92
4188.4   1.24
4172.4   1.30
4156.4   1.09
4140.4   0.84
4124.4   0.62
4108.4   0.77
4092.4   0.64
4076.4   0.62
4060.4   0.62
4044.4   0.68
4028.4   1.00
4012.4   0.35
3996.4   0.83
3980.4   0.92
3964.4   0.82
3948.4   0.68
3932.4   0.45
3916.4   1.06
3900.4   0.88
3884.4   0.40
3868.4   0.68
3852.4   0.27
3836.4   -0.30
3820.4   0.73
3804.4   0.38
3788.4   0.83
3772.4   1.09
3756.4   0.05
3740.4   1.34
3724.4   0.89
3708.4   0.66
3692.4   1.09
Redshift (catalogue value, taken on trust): 0.180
